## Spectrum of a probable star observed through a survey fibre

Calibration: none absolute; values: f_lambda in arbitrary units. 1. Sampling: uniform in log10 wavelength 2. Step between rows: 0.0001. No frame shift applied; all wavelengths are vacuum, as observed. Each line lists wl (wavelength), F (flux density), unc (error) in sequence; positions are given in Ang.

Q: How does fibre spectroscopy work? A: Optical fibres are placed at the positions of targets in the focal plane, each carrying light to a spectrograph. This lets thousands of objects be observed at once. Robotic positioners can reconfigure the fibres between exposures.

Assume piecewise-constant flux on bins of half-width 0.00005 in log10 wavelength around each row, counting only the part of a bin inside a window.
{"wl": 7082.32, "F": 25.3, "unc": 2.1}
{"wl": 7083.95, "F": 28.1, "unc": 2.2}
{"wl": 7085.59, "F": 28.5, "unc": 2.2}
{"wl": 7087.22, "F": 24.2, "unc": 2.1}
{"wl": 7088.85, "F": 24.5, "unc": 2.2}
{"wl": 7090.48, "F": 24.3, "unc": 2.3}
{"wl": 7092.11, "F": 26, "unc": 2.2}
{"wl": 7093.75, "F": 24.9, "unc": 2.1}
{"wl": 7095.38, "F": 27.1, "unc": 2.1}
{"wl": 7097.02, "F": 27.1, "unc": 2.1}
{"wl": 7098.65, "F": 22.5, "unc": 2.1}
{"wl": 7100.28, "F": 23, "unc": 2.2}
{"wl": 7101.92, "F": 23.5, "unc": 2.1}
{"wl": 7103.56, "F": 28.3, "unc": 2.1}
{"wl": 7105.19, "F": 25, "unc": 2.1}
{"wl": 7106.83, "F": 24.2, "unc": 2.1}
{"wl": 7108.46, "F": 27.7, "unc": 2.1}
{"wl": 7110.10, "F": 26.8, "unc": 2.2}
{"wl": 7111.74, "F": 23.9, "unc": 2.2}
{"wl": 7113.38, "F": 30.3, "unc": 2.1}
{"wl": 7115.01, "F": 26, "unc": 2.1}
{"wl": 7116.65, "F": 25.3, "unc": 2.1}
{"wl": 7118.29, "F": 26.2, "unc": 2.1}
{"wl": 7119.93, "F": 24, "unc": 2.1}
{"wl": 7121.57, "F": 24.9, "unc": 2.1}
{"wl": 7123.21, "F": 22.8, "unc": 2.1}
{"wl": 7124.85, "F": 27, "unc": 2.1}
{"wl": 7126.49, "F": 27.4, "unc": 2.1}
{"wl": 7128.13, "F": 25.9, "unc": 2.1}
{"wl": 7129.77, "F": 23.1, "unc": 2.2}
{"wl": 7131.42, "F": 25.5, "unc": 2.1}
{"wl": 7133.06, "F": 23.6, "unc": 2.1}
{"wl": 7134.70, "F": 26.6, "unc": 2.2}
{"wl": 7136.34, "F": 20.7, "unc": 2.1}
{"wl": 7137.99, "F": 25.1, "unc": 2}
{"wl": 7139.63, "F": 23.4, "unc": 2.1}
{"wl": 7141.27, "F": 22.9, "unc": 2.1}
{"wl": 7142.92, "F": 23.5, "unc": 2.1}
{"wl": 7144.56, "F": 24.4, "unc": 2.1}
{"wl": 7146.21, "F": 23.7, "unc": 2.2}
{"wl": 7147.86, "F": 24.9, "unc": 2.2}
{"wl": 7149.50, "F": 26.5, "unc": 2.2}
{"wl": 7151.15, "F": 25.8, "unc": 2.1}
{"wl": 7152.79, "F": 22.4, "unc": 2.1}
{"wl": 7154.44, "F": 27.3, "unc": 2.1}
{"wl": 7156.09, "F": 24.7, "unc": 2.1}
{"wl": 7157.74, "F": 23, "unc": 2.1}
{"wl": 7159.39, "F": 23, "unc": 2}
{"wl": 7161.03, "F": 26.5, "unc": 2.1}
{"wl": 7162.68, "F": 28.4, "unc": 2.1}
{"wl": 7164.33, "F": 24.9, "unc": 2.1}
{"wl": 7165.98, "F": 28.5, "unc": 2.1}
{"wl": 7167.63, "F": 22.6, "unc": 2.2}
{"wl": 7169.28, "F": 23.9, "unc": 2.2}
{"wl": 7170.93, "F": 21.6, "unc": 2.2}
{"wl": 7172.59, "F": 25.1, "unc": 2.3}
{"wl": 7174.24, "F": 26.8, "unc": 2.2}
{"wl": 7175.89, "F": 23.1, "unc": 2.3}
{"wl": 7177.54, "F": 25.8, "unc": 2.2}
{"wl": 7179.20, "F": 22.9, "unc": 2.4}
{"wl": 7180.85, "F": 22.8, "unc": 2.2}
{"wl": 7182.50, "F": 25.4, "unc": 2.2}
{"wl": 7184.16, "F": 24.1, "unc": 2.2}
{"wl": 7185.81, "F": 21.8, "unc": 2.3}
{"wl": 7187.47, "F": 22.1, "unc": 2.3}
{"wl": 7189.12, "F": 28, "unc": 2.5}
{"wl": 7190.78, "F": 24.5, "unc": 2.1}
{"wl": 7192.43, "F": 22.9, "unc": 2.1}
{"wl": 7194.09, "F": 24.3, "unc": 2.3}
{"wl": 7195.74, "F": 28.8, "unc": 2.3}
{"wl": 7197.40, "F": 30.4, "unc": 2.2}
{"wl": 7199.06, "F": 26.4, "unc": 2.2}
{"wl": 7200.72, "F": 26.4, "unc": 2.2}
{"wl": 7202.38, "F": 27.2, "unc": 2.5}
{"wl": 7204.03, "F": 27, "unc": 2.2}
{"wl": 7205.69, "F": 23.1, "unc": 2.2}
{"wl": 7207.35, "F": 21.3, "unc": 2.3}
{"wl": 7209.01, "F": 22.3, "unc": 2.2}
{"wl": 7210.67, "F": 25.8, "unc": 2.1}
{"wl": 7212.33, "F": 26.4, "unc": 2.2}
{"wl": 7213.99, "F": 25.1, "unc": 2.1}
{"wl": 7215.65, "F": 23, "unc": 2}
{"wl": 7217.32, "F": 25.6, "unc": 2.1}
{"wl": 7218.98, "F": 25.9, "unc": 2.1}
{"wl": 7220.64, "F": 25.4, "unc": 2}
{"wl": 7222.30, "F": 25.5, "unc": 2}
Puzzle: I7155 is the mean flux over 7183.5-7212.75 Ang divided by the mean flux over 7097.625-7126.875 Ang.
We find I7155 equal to 0.99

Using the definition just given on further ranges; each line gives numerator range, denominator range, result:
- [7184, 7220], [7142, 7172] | 1.02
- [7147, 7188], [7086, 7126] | 0.97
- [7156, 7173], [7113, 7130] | 0.96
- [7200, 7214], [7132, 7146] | 1.05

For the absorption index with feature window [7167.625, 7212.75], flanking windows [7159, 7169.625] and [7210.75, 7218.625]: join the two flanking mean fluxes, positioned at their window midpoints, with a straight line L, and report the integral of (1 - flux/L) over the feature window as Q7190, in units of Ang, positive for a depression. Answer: 1.0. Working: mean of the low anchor 25.6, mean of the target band 24.8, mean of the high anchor 25.1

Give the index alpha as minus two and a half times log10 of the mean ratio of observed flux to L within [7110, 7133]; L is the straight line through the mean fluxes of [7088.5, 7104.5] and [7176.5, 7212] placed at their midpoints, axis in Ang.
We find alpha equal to -0.02 mag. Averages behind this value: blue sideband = 25.1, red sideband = 24.9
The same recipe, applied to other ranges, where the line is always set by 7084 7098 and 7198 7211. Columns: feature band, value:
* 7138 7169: 0.03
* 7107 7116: -0.04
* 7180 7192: 0.05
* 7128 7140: 0.06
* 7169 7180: 0.05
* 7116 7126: 0.02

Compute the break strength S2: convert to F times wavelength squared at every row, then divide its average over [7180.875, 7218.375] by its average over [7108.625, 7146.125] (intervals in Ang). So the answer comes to 1.02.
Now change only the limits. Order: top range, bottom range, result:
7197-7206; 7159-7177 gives 1.08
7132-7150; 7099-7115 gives 0.94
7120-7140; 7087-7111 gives 0.98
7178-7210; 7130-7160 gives 1.04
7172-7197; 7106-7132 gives 0.98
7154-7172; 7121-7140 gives 1.02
